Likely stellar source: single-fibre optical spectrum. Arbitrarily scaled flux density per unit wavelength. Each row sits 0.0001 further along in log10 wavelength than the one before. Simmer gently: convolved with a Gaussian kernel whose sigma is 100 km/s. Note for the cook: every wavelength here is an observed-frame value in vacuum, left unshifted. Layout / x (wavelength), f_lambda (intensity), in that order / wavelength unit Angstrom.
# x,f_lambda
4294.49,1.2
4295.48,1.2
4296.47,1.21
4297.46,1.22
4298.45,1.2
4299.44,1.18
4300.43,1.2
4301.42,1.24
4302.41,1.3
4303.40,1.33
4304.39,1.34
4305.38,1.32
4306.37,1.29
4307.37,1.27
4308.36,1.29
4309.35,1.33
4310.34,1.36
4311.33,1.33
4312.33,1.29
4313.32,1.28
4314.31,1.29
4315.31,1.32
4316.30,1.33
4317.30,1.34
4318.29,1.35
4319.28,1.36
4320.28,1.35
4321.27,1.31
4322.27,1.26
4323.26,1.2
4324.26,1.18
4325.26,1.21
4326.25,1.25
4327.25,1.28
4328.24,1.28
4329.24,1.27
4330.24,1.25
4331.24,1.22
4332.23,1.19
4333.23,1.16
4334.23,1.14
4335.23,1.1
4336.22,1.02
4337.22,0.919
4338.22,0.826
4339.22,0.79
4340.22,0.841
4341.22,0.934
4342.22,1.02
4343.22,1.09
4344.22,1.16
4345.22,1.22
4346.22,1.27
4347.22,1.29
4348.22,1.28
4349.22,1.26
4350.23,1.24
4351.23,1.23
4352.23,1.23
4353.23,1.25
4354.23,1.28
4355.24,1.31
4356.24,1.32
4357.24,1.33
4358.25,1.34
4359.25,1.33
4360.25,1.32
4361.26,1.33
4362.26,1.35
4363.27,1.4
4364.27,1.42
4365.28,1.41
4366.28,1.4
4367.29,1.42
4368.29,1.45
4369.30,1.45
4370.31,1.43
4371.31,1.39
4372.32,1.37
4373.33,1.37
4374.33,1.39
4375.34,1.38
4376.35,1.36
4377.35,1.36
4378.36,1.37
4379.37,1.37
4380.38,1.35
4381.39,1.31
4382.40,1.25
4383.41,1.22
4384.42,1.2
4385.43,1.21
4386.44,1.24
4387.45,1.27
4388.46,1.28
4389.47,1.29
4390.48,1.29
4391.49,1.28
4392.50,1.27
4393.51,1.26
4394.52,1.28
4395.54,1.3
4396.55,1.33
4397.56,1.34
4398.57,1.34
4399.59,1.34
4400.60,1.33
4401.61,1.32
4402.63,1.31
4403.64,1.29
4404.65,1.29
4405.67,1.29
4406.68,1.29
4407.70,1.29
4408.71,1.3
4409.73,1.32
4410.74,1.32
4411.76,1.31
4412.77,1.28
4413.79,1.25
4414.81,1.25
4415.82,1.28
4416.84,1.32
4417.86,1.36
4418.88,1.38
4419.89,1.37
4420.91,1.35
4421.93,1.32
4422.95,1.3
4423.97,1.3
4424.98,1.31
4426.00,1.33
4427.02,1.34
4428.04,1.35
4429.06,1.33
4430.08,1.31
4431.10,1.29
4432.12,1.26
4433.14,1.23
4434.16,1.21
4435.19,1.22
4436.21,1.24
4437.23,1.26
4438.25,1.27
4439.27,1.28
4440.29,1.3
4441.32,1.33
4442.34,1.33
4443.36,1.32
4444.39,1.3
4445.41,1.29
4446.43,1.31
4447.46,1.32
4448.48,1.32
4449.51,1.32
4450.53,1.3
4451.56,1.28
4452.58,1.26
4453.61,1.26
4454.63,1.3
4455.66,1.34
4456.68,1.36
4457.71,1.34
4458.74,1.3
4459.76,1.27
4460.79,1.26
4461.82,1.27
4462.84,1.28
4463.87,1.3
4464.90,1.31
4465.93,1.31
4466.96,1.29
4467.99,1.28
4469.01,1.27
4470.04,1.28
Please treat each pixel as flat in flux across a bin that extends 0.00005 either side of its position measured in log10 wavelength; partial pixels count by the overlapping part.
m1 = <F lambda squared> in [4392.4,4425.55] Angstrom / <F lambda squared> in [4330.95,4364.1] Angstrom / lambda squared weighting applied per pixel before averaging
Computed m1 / 1.14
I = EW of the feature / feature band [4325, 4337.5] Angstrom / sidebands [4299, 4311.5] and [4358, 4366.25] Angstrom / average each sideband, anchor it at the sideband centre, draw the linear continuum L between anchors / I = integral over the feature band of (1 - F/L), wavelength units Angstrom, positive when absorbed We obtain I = 1.4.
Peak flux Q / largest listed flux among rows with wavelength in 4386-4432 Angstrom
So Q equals 1.38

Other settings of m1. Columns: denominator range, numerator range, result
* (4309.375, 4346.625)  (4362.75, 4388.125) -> 1.16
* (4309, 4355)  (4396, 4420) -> 1.13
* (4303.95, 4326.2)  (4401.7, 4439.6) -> 1.05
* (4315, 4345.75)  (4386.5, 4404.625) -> 1.15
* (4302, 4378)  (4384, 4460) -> 1.06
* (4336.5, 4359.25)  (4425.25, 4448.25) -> 1.16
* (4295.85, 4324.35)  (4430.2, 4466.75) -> 1.07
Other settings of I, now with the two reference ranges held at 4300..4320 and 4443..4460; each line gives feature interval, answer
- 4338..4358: 2.18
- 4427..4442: 0.30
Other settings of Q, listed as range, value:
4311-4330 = 1.36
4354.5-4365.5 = 1.42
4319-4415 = 1.45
